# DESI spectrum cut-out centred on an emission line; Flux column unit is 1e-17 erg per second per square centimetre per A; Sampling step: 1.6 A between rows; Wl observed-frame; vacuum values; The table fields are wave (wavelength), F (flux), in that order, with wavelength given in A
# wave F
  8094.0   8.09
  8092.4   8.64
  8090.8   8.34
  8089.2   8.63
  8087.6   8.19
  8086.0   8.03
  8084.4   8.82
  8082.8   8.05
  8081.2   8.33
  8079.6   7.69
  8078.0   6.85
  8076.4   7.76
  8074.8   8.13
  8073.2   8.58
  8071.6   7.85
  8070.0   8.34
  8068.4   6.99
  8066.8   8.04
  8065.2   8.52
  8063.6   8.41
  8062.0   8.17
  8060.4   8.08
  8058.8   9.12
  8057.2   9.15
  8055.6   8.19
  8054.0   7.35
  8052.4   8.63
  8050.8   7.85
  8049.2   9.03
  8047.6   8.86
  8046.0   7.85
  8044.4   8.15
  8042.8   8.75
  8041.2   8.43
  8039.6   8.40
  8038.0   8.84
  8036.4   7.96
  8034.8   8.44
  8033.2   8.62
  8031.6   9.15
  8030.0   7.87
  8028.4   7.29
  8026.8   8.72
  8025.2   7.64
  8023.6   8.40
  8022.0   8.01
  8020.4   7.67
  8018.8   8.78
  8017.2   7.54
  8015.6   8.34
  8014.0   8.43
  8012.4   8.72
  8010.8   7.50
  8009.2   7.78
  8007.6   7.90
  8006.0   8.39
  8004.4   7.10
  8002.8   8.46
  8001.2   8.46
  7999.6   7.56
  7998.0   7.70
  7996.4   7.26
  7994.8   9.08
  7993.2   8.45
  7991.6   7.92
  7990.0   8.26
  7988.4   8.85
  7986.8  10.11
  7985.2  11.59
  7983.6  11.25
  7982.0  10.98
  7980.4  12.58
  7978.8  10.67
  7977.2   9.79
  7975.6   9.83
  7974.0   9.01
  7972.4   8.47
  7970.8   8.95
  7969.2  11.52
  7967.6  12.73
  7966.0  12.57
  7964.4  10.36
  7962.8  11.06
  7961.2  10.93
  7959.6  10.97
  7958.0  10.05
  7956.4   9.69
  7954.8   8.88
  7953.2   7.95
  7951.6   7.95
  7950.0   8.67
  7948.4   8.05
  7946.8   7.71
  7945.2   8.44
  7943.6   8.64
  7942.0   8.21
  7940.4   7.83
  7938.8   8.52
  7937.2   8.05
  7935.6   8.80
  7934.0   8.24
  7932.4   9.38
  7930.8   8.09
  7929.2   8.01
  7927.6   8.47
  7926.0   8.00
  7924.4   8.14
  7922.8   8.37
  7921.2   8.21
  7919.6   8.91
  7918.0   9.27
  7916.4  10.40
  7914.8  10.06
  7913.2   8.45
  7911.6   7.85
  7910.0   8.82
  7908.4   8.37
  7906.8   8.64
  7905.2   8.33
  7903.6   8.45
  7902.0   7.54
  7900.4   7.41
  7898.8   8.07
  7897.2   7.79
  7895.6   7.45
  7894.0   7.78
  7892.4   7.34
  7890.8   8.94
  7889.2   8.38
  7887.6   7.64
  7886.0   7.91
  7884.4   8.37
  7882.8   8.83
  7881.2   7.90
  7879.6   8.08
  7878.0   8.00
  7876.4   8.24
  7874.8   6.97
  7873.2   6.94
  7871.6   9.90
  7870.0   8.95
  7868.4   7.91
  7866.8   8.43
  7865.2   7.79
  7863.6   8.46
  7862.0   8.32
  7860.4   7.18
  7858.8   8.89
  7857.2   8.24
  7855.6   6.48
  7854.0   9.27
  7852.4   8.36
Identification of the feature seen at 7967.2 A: [S II]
